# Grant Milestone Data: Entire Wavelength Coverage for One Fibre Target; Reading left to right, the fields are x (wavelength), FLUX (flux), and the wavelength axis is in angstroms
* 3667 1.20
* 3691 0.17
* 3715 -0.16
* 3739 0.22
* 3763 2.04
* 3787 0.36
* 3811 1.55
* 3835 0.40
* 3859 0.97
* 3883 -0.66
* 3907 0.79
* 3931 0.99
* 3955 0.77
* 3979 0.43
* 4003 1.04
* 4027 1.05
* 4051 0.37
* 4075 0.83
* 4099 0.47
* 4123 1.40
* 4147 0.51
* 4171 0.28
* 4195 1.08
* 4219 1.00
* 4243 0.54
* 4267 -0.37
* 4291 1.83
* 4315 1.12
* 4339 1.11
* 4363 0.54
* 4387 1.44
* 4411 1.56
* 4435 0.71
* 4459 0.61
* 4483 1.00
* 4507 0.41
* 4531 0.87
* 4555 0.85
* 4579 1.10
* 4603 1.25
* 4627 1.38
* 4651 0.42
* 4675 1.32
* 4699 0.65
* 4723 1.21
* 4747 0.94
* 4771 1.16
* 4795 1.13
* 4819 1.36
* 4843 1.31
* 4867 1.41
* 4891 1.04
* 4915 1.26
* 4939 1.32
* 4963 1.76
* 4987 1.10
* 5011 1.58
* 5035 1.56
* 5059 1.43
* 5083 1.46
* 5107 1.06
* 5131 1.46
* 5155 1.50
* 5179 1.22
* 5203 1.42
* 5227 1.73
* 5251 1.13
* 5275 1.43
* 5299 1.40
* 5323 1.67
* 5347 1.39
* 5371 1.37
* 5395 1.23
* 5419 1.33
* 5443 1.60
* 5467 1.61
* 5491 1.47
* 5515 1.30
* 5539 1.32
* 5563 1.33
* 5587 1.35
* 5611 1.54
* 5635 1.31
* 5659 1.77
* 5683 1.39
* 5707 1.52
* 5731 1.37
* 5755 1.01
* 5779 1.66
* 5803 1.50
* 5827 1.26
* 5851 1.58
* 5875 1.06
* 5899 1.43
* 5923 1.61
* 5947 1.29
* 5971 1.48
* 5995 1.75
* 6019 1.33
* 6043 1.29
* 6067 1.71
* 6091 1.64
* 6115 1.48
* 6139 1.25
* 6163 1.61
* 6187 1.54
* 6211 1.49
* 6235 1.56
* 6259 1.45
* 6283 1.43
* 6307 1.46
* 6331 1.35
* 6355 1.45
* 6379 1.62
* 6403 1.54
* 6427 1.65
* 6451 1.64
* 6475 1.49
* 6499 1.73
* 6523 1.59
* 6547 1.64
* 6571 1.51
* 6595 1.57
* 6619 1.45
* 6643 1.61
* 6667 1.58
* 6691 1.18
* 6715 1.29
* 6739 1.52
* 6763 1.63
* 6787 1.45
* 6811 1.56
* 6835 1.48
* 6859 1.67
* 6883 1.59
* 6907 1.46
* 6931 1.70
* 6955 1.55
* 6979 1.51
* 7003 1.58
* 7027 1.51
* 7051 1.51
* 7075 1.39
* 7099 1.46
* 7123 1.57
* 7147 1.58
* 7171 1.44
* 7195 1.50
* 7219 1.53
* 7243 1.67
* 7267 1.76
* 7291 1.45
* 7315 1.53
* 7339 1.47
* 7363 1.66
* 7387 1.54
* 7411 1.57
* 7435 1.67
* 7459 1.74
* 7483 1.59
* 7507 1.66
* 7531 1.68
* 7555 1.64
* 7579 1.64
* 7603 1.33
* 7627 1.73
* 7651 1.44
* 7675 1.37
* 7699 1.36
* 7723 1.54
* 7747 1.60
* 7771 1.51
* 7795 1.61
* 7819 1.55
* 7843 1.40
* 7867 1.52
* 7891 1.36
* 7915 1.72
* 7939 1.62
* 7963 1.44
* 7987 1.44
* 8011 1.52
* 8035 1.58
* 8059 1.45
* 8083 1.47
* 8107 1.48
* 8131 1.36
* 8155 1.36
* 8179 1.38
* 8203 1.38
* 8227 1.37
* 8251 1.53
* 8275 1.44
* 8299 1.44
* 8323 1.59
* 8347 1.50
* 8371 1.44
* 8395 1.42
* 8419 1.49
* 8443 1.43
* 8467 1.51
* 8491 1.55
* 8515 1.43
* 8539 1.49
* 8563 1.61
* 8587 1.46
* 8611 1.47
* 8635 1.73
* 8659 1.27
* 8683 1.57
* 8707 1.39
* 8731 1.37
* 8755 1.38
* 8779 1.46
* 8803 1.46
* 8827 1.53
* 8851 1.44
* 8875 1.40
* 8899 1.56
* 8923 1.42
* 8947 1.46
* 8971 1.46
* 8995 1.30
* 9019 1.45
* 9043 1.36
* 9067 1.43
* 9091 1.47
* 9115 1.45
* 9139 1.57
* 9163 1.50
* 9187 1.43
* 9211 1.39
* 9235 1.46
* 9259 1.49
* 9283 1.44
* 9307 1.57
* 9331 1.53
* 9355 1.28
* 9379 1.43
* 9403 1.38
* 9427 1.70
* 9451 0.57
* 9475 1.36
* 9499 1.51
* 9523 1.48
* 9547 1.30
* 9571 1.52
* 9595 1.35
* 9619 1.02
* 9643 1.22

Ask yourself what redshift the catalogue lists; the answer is 0.13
